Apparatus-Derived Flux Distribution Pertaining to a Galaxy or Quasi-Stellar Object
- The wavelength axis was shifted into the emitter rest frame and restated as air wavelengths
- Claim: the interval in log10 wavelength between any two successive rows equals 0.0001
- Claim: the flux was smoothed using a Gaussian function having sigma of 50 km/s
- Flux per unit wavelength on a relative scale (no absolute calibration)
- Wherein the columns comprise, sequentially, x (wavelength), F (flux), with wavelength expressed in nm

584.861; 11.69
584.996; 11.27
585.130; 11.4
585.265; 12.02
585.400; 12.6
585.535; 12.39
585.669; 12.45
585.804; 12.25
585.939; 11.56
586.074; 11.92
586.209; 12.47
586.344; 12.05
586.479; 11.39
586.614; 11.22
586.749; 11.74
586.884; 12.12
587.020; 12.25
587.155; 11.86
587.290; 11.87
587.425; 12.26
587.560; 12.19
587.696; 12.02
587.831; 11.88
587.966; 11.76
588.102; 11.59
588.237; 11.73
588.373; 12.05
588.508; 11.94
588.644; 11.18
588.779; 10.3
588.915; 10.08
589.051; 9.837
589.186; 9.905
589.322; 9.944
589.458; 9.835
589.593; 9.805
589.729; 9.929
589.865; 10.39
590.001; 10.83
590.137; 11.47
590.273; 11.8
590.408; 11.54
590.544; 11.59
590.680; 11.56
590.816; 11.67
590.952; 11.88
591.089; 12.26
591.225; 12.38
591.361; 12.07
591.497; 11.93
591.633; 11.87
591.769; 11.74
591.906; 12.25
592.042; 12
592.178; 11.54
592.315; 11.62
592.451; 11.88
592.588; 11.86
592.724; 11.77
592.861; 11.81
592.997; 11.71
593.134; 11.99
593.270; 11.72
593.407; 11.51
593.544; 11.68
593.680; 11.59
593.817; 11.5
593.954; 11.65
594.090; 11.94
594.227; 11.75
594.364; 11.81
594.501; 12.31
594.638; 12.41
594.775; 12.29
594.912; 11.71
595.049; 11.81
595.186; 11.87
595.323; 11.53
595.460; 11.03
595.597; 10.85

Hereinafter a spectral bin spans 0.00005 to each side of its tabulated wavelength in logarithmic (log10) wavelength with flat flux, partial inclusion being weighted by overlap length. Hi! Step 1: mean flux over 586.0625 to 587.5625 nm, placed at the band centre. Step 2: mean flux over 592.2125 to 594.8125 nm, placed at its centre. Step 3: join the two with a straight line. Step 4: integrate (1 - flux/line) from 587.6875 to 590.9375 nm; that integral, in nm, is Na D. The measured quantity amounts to 0.24 nm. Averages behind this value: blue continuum 11.9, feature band 11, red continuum 11.8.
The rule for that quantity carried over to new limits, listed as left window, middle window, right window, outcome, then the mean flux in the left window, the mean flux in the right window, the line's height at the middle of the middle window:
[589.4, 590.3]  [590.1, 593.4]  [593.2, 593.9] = -0.22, 10.5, 11.6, 11.1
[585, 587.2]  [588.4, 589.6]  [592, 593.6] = 0.15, 12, 11.8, 11.9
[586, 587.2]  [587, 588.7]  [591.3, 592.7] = 0.00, 11.9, 11.9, 11.9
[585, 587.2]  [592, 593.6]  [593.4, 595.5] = 0.01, 12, 11.8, 11.8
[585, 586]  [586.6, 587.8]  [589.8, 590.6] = -0.02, 12.1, 11.3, 11.8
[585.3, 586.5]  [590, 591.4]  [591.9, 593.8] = 0.01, 12.1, 11.8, 11.9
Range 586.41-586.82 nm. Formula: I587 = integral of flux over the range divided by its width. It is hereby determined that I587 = 11.5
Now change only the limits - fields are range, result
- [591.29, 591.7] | 12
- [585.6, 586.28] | 12.1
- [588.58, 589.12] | 10.3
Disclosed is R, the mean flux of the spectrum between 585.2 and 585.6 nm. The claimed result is 12.3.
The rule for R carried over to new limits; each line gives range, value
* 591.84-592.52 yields 11.9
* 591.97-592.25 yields 11.8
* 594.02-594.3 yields 11.9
